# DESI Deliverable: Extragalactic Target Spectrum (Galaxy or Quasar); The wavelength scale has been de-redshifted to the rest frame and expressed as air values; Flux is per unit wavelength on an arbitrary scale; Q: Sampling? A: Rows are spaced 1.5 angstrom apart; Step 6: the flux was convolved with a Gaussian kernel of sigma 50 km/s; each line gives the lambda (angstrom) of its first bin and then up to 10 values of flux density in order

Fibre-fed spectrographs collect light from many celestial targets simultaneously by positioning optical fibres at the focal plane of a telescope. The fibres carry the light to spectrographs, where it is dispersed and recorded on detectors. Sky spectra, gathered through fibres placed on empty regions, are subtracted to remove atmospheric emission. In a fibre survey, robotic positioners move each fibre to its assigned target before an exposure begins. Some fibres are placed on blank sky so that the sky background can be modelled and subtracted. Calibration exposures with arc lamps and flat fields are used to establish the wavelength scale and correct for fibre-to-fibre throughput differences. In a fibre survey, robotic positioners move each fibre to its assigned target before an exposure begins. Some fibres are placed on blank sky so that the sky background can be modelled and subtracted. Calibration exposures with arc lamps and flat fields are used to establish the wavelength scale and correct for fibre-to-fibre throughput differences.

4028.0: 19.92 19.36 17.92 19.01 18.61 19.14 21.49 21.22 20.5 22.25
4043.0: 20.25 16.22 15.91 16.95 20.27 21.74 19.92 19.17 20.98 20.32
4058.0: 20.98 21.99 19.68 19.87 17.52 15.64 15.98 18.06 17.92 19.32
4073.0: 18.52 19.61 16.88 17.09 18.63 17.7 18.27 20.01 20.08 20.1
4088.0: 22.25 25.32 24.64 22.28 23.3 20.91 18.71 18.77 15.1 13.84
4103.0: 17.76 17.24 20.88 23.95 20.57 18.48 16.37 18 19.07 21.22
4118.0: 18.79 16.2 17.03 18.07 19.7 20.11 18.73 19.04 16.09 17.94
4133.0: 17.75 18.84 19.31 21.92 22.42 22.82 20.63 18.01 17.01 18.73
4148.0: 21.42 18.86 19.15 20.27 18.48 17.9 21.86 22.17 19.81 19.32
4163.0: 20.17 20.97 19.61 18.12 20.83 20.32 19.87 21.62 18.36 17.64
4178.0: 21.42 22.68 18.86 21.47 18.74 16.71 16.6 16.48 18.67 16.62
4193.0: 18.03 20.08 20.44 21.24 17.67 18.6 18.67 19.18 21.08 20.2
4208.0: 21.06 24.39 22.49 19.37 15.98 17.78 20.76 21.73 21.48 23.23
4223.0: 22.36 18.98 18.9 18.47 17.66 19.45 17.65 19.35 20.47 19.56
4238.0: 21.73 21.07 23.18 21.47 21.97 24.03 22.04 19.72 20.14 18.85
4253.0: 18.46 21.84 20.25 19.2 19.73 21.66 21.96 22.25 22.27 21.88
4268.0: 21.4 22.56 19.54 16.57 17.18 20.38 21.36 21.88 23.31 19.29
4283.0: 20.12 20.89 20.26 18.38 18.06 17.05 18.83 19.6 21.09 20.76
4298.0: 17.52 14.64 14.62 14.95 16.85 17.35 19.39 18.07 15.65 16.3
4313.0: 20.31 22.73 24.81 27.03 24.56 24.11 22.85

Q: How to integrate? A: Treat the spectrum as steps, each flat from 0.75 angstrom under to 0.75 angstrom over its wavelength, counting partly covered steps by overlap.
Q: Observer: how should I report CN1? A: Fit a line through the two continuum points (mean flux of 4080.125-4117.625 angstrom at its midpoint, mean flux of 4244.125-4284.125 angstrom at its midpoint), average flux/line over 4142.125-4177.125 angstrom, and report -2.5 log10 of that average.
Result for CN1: 0.03 mag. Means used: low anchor 19.8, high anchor 20.7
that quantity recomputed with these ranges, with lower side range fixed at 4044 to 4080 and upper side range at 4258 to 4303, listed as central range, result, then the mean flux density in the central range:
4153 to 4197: -0.01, 19.5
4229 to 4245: -0.05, 20.5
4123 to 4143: -0.03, 19.6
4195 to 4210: -0.05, 20.2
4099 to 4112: 0.03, 18.4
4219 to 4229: -0.05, 20.4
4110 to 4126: 0.03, 18.4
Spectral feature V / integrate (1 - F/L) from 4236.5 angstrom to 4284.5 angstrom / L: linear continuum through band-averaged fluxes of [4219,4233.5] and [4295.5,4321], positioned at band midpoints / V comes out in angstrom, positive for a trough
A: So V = -3.03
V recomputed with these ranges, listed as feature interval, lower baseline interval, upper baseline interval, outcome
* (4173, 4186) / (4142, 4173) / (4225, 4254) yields 0.1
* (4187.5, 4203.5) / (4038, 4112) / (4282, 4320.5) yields 0.6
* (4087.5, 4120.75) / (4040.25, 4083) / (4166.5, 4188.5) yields -1.0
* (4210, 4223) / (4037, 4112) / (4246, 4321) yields -0.5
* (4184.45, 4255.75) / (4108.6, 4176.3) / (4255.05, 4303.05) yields -1.3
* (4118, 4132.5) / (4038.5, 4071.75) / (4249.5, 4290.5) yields 1.1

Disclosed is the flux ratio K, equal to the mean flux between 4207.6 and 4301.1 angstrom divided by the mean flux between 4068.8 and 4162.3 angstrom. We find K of 1.0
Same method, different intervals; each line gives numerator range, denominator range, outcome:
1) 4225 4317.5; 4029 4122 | 1.03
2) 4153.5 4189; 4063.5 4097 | 1.00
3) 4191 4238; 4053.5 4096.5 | 1.00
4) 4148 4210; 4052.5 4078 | 1.04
